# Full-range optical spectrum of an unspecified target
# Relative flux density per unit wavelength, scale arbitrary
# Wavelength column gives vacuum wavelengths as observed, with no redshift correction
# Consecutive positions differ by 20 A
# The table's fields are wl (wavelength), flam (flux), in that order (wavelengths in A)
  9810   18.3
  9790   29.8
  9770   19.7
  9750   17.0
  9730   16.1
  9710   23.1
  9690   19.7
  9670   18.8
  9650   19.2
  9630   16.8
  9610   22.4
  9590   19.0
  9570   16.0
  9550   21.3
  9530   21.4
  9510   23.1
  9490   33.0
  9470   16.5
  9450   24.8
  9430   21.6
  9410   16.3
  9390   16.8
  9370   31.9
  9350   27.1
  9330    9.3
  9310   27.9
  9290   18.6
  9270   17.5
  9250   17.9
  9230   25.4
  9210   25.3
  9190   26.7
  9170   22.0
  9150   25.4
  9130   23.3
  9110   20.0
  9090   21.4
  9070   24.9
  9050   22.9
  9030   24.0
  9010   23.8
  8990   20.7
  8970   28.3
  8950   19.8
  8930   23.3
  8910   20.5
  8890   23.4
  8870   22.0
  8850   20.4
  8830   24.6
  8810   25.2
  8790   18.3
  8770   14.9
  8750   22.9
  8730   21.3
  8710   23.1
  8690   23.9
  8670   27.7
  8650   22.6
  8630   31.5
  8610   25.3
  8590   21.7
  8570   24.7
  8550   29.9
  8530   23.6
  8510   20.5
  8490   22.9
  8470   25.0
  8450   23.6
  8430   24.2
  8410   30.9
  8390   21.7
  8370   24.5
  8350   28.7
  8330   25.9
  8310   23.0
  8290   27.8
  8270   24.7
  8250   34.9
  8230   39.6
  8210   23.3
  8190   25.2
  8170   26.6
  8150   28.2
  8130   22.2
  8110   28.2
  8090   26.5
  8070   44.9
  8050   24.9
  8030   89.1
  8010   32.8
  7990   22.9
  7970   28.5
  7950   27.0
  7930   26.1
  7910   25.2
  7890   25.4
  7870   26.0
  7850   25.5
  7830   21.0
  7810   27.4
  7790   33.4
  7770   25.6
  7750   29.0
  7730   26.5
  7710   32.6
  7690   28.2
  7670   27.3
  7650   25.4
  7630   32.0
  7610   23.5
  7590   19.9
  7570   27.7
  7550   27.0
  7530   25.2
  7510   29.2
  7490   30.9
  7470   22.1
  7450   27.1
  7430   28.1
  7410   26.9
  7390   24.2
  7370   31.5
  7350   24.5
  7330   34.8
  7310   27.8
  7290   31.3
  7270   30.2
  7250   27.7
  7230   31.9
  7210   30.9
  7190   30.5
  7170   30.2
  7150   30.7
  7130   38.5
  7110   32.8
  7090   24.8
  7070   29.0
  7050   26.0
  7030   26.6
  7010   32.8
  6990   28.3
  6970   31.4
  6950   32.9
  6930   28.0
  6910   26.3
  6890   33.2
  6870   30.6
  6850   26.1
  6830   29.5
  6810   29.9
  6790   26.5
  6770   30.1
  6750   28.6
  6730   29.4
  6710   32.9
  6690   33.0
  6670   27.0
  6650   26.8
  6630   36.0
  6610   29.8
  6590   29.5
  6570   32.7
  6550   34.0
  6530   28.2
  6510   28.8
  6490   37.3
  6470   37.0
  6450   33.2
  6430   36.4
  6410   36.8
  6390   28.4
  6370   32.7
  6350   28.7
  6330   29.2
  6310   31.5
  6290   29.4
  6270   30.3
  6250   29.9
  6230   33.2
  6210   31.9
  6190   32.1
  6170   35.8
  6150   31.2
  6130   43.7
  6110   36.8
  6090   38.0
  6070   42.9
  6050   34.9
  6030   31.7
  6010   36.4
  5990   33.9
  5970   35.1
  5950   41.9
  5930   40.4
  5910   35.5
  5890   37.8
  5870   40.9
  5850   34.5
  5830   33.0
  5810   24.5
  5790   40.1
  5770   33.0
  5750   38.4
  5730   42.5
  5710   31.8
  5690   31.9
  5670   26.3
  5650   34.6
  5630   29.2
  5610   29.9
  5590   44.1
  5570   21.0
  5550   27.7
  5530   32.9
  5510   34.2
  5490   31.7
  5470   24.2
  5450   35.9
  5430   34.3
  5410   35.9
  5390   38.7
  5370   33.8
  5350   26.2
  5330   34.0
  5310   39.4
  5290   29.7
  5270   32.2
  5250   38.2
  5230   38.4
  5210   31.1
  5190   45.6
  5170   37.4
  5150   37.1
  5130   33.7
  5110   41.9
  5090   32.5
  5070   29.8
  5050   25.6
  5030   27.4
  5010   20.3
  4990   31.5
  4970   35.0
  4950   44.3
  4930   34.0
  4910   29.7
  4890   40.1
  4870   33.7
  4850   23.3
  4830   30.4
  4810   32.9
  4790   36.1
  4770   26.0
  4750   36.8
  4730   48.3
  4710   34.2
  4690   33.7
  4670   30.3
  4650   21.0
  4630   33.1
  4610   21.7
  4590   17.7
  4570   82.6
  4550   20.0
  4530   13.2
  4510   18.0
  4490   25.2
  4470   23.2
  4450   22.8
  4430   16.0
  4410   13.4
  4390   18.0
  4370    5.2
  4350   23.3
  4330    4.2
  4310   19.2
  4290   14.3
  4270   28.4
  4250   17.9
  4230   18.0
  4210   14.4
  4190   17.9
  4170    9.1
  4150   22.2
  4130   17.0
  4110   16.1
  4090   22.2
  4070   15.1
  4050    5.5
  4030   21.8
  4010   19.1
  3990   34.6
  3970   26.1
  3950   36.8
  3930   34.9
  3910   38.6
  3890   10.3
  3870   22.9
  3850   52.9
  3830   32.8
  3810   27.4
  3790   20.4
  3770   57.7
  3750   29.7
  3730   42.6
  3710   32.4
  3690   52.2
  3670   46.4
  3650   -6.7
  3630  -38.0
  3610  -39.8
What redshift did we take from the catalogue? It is 0.22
